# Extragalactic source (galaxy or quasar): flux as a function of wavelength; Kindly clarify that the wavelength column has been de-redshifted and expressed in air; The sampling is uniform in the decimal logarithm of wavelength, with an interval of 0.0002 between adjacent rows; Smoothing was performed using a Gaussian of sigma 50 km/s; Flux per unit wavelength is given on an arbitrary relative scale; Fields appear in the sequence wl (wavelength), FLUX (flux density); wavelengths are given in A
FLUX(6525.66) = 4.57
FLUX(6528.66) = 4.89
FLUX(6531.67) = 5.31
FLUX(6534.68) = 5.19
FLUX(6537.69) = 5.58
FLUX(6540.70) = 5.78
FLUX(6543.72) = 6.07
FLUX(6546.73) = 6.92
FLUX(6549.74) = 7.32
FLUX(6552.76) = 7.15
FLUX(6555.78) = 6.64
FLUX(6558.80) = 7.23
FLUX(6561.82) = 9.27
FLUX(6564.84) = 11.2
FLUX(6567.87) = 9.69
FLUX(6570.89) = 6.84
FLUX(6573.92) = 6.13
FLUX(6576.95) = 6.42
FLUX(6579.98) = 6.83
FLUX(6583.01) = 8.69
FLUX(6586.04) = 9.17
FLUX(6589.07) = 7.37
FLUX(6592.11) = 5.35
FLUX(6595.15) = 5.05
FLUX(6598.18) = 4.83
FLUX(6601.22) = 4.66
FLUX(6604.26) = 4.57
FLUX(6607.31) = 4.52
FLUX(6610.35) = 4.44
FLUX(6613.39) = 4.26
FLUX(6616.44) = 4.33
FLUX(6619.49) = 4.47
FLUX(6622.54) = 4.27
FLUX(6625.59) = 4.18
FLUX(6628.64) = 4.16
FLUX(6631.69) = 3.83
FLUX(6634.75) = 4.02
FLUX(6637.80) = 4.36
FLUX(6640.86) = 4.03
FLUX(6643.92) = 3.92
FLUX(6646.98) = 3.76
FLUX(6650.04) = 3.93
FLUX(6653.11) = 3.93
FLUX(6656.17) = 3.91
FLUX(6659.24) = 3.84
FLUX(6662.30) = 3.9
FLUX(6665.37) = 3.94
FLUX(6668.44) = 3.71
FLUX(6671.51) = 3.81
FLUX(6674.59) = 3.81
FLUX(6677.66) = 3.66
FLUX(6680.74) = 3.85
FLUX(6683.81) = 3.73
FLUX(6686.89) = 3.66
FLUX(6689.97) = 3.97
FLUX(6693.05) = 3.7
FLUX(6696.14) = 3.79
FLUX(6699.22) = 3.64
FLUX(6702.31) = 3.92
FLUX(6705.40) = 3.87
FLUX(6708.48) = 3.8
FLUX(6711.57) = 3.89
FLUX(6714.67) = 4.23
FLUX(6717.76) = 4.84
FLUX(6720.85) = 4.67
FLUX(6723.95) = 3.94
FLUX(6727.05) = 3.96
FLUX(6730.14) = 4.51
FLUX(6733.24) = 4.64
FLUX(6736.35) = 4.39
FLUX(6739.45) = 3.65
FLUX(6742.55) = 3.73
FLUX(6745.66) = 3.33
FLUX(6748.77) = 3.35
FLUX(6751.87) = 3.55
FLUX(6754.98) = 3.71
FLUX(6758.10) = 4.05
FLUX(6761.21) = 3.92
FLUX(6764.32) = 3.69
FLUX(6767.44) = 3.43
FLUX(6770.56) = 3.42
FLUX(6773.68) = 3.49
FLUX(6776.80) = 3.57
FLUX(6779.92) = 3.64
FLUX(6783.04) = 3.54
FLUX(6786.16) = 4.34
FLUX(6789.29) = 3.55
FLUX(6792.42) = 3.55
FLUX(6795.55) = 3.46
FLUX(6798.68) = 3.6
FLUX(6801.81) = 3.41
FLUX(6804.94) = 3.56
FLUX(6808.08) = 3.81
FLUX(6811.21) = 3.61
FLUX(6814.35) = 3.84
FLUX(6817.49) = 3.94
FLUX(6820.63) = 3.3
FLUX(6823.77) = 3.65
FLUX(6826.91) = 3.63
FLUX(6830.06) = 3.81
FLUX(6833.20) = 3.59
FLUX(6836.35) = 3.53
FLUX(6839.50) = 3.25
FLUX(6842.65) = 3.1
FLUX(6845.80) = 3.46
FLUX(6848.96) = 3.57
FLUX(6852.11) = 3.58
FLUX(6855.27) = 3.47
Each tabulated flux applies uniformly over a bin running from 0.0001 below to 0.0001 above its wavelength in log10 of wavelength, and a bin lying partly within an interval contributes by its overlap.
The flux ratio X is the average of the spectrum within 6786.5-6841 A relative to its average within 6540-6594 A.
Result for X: 0.5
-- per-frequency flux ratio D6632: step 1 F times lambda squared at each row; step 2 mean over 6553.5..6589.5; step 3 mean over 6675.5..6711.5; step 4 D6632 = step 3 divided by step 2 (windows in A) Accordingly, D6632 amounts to 0.5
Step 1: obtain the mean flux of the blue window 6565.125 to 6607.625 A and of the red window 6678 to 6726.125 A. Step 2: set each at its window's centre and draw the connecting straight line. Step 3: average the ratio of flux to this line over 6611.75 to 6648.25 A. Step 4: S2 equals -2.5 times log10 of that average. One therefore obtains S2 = 0.33 mag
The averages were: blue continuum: 6.63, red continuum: 3.96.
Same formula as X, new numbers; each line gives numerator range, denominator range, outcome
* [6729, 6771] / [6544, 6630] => 0.61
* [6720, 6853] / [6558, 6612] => 0.55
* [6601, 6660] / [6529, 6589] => 0.58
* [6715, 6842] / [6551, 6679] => 0.71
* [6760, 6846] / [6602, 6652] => 0.86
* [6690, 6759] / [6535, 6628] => 0.63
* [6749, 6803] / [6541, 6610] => 0.53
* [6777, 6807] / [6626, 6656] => 0.91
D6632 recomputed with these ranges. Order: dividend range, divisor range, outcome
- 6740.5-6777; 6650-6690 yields 0.97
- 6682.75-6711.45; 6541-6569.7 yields 0.50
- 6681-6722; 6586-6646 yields 0.87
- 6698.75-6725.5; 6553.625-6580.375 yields 0.55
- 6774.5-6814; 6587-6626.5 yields 0.79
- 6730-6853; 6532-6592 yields 0.54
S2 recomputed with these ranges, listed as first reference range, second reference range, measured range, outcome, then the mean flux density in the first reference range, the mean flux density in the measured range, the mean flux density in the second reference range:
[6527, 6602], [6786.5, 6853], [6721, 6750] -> 0.17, 6.8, 3.98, 3.58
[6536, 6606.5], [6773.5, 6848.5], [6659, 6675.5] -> 0.40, 6.87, 3.84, 3.59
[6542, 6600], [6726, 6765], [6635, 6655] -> 0.41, 7.25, 3.99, 3.89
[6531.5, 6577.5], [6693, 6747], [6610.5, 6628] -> 0.34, 7.11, 4.31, 4.04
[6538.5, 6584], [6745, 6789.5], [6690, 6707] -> 0.28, 7.44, 3.8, 3.65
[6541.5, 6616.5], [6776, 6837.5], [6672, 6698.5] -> 0.36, 6.63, 3.77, 3.65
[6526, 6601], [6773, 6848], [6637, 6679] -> 0.39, 6.8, 3.89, 3.59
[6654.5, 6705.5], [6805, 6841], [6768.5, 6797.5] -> 0.02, 3.8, 3.61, 3.63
